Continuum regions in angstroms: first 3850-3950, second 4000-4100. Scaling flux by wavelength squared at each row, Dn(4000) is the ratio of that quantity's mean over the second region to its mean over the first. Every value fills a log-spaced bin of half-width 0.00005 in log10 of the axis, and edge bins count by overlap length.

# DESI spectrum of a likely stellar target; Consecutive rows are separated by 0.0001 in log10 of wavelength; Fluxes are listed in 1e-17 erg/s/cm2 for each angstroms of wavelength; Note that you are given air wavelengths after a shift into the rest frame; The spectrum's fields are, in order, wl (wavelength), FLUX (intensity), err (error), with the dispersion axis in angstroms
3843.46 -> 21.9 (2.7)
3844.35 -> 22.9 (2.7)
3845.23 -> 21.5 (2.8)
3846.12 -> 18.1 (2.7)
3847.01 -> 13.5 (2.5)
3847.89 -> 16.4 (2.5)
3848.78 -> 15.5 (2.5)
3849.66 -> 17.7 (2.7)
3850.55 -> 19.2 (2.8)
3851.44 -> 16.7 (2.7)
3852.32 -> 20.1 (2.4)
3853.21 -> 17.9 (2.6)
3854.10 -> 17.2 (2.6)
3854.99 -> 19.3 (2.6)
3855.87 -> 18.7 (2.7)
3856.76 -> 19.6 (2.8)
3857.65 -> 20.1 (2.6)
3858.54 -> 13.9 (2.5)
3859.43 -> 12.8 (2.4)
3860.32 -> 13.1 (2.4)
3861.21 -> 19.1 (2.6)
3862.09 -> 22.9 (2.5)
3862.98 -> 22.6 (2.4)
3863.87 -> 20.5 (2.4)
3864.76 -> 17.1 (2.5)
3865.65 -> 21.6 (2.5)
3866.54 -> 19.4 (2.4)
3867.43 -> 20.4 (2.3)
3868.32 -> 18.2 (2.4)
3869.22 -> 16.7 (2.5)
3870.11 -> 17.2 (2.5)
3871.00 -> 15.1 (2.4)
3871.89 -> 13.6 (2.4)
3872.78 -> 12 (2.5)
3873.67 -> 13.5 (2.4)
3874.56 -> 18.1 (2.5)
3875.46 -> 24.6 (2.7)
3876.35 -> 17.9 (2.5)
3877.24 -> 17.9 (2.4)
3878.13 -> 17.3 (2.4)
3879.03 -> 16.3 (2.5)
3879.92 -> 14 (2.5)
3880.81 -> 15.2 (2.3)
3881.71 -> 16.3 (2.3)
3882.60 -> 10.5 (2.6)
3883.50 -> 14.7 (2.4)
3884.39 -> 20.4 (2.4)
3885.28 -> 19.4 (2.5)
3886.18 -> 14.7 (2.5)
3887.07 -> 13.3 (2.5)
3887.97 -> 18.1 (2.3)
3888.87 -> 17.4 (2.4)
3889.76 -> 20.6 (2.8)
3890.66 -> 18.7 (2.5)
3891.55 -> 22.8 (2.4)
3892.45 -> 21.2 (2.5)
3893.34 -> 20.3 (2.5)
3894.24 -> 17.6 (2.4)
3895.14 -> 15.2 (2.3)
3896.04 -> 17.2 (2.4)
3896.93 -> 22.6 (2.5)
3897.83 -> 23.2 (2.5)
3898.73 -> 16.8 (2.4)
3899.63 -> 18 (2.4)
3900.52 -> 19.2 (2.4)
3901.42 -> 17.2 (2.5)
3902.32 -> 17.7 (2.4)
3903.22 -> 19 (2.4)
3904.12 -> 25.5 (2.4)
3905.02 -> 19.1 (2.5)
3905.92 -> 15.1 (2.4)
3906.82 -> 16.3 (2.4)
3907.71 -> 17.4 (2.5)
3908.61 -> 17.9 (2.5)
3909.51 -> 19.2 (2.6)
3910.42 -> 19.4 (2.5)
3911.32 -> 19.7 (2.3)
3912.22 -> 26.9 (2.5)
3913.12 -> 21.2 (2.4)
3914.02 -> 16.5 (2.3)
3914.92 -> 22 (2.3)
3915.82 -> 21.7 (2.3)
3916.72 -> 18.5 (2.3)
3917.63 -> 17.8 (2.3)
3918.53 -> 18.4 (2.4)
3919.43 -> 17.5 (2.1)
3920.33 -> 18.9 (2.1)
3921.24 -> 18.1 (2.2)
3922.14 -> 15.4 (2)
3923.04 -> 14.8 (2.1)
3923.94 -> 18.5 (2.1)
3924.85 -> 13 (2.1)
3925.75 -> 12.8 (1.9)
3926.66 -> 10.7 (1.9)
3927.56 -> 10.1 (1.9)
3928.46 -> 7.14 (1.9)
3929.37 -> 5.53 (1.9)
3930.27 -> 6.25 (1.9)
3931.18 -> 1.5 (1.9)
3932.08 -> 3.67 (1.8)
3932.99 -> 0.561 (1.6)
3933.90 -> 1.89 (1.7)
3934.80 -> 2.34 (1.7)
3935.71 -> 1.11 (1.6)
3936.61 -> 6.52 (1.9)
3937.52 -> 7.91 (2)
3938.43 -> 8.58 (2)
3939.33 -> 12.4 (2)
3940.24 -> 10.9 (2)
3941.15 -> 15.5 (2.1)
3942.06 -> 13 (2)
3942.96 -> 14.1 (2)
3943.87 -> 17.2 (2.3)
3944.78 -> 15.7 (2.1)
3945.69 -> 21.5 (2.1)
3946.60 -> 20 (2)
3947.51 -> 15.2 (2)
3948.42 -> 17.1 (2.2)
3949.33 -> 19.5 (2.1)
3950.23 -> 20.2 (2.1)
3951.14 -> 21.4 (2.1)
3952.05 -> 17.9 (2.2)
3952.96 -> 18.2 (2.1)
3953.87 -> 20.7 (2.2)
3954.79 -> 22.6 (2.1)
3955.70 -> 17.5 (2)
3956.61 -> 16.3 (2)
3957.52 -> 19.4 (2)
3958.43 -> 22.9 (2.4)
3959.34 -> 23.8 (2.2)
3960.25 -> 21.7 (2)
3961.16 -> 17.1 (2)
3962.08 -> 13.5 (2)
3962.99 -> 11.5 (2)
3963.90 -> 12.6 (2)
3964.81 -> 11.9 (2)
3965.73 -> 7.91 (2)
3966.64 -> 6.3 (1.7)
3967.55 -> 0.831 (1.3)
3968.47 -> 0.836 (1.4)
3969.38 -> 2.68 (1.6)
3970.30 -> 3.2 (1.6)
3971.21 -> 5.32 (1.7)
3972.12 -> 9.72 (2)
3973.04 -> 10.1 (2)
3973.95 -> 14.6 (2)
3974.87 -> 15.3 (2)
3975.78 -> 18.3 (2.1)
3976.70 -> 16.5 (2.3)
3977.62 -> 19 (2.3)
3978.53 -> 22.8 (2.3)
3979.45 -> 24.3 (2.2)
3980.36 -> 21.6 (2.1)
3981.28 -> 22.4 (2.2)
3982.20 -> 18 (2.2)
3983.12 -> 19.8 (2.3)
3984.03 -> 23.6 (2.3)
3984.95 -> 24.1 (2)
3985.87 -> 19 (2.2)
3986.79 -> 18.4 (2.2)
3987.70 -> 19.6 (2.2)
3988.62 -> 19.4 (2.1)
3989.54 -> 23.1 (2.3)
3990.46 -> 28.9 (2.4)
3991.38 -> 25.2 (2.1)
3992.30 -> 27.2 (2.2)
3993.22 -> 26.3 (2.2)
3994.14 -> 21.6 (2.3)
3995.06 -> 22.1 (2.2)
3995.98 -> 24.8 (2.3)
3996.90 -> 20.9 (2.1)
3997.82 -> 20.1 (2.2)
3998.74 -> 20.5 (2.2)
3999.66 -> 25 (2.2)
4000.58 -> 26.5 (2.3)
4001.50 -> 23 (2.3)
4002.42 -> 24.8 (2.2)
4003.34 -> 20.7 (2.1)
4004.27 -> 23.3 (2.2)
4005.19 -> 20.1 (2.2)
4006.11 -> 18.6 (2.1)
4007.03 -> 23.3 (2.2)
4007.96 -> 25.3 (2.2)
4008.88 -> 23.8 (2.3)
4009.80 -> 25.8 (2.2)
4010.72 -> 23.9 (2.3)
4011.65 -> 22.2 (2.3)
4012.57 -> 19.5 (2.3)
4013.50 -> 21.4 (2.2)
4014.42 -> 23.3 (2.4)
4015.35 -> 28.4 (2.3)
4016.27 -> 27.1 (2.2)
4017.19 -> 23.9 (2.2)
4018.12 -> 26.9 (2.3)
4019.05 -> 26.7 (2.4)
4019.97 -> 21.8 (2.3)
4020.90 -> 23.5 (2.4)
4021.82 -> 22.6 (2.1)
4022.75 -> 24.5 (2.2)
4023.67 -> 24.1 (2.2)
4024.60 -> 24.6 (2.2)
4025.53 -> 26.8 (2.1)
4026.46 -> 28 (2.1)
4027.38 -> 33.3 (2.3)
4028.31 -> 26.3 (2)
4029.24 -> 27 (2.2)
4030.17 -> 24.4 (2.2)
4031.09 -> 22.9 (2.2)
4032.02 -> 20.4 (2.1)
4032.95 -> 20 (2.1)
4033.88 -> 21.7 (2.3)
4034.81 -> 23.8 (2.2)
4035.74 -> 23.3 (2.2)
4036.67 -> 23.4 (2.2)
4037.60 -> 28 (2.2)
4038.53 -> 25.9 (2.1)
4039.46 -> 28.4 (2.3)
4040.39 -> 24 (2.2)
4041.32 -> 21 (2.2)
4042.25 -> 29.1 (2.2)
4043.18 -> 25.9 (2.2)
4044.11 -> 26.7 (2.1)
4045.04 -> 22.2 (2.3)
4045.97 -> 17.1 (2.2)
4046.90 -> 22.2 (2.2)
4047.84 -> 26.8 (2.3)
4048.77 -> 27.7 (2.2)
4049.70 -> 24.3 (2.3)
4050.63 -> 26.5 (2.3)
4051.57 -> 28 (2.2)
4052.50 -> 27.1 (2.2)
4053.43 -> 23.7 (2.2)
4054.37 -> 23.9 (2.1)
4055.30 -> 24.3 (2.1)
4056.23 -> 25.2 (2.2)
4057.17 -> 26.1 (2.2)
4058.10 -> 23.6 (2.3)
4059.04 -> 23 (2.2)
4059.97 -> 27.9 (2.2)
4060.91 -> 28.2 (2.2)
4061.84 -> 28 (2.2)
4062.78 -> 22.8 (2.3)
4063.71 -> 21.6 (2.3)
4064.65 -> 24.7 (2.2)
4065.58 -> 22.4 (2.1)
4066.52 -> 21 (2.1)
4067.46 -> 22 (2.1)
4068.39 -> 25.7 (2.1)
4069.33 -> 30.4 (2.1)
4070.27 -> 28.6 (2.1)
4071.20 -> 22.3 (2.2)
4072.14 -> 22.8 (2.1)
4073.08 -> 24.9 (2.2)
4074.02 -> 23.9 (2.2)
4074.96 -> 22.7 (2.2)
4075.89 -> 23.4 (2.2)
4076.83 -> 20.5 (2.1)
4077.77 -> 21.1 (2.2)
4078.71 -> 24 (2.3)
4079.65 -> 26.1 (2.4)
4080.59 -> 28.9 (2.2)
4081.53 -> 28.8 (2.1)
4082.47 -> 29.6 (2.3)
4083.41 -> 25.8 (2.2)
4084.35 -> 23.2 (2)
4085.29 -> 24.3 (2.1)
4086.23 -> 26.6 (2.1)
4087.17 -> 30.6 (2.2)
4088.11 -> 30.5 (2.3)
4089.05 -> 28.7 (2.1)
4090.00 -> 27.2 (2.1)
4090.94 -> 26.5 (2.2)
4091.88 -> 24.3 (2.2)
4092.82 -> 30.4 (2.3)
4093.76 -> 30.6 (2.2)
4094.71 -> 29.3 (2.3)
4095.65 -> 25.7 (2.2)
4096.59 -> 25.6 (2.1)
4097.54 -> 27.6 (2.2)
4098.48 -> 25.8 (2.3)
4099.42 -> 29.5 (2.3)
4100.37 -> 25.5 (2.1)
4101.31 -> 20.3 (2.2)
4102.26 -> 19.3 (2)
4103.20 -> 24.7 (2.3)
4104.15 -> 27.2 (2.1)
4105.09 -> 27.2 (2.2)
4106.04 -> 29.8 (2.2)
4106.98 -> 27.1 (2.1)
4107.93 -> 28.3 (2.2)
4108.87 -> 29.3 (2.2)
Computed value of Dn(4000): 1.7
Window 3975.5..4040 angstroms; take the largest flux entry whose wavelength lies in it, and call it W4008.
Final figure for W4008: 33.3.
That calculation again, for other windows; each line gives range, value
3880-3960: 26.9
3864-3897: 24.6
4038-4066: 29.1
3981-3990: 24.1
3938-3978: 23.8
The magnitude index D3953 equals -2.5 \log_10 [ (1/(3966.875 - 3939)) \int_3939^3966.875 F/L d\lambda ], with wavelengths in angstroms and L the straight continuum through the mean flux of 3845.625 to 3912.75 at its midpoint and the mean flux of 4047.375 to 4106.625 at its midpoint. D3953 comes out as 0.24 mag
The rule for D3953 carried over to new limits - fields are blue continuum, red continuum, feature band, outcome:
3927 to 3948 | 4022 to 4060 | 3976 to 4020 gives -0.23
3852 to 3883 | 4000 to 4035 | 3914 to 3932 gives 0.38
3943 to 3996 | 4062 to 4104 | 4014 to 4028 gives -0.21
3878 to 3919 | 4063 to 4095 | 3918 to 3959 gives 0.42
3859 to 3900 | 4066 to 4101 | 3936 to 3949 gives 0.42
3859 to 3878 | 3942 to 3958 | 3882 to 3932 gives 0.07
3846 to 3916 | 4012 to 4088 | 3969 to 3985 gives 0.34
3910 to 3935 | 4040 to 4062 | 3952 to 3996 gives 0.07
